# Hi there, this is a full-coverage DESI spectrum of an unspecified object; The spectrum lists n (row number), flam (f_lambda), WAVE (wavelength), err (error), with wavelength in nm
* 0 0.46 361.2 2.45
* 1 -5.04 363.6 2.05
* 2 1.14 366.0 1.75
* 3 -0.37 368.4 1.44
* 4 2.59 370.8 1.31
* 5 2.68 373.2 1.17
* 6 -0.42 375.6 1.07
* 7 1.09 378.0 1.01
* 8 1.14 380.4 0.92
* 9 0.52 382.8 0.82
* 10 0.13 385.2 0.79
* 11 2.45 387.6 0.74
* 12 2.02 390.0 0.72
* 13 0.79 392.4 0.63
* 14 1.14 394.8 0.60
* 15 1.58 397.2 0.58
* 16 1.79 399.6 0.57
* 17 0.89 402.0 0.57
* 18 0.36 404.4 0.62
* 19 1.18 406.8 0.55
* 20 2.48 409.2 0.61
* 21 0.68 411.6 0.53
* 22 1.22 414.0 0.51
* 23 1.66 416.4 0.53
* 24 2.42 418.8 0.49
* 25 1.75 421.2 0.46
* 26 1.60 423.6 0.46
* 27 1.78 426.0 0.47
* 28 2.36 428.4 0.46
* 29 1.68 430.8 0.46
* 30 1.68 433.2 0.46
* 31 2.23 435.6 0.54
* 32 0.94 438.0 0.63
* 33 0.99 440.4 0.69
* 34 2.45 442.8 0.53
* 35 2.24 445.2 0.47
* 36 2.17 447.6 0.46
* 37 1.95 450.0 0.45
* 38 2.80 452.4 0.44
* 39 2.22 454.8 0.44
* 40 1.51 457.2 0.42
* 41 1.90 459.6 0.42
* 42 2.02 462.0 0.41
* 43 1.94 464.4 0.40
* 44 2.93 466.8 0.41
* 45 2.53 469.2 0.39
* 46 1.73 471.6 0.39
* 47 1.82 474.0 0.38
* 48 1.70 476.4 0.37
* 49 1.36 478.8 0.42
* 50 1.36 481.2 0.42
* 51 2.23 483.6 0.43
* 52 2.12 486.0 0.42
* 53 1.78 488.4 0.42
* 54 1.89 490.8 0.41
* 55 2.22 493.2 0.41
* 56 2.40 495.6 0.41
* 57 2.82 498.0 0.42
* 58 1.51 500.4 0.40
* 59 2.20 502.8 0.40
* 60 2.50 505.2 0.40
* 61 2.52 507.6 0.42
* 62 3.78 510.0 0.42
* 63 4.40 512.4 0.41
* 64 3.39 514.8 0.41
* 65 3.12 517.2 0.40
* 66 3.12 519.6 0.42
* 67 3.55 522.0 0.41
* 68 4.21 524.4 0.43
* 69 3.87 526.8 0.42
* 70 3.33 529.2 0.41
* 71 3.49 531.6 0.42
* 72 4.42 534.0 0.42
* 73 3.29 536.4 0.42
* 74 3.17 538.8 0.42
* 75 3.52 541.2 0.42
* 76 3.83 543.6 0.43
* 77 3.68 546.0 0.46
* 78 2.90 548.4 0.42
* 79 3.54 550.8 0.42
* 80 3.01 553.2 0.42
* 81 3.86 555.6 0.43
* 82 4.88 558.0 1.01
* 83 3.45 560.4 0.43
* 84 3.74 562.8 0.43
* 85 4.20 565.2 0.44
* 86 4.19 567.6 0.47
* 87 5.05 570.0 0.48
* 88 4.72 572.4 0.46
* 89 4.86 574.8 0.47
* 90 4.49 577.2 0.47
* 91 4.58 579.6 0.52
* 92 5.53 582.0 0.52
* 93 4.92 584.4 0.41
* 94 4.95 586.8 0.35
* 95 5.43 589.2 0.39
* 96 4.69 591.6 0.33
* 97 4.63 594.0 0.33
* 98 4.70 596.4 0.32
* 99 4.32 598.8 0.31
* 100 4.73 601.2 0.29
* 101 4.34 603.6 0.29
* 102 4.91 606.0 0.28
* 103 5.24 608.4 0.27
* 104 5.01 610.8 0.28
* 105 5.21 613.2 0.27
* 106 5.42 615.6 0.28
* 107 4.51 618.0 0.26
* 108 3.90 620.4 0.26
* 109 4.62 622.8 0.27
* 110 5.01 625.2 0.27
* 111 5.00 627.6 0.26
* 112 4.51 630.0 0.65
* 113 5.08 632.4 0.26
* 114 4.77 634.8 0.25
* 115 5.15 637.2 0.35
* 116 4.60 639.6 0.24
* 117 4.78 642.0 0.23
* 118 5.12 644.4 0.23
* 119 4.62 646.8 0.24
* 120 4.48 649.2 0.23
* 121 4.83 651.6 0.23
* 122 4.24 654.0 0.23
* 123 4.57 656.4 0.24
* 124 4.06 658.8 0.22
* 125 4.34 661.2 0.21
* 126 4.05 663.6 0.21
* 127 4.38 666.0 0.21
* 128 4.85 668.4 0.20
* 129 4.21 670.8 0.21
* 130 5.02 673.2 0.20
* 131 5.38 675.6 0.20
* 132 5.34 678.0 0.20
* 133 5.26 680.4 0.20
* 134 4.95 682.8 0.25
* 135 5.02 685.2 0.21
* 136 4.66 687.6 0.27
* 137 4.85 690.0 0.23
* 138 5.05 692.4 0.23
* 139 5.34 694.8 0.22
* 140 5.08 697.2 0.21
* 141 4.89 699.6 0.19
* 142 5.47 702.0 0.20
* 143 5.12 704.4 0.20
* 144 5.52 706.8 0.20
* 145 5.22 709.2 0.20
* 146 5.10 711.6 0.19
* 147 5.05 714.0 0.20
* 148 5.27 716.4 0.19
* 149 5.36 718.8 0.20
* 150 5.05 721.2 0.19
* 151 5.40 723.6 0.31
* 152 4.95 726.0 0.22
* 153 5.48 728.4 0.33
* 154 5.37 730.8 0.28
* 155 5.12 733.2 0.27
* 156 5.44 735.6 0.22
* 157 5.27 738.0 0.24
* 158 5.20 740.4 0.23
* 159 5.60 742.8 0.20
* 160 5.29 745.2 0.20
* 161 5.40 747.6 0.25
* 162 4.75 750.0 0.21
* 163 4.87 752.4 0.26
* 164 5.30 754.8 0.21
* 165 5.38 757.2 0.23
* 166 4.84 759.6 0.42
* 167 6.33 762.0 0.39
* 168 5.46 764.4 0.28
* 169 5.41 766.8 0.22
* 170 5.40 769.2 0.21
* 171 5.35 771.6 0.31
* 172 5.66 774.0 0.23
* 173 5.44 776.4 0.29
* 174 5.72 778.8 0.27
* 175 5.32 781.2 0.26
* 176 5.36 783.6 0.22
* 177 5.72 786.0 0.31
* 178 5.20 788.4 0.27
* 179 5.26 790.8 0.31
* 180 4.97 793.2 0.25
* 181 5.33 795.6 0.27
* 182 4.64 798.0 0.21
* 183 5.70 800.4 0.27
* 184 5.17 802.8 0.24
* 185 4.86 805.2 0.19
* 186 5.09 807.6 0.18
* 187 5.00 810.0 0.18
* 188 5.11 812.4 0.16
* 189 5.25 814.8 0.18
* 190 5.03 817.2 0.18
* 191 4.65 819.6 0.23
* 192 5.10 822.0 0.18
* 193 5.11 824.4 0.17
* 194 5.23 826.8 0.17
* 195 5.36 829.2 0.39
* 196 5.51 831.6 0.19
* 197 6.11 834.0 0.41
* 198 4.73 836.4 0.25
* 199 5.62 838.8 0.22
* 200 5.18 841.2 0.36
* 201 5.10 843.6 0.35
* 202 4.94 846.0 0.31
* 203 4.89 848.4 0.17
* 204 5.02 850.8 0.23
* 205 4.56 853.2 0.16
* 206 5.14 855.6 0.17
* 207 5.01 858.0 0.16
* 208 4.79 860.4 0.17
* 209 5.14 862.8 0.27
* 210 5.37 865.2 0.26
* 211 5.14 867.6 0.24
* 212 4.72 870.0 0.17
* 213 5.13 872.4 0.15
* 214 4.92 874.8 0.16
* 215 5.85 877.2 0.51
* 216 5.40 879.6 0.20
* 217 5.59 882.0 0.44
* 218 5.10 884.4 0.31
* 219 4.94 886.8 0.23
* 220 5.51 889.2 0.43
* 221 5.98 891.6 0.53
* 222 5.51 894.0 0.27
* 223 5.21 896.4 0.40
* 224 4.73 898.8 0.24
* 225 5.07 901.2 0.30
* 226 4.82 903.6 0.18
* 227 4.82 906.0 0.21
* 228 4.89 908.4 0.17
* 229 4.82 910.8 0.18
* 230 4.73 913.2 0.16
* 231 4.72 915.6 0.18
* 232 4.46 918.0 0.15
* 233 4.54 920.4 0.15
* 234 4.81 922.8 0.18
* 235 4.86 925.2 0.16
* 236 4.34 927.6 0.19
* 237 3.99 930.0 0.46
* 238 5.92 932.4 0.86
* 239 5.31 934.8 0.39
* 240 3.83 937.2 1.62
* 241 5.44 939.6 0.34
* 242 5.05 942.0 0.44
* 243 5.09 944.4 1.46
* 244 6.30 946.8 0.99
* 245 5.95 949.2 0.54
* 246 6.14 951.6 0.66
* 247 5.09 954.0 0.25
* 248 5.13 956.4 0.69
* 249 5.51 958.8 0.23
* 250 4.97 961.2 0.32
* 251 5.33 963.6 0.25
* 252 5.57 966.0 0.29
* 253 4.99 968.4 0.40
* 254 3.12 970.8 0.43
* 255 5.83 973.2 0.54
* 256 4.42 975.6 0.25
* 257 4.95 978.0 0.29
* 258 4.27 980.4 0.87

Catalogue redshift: 0.275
